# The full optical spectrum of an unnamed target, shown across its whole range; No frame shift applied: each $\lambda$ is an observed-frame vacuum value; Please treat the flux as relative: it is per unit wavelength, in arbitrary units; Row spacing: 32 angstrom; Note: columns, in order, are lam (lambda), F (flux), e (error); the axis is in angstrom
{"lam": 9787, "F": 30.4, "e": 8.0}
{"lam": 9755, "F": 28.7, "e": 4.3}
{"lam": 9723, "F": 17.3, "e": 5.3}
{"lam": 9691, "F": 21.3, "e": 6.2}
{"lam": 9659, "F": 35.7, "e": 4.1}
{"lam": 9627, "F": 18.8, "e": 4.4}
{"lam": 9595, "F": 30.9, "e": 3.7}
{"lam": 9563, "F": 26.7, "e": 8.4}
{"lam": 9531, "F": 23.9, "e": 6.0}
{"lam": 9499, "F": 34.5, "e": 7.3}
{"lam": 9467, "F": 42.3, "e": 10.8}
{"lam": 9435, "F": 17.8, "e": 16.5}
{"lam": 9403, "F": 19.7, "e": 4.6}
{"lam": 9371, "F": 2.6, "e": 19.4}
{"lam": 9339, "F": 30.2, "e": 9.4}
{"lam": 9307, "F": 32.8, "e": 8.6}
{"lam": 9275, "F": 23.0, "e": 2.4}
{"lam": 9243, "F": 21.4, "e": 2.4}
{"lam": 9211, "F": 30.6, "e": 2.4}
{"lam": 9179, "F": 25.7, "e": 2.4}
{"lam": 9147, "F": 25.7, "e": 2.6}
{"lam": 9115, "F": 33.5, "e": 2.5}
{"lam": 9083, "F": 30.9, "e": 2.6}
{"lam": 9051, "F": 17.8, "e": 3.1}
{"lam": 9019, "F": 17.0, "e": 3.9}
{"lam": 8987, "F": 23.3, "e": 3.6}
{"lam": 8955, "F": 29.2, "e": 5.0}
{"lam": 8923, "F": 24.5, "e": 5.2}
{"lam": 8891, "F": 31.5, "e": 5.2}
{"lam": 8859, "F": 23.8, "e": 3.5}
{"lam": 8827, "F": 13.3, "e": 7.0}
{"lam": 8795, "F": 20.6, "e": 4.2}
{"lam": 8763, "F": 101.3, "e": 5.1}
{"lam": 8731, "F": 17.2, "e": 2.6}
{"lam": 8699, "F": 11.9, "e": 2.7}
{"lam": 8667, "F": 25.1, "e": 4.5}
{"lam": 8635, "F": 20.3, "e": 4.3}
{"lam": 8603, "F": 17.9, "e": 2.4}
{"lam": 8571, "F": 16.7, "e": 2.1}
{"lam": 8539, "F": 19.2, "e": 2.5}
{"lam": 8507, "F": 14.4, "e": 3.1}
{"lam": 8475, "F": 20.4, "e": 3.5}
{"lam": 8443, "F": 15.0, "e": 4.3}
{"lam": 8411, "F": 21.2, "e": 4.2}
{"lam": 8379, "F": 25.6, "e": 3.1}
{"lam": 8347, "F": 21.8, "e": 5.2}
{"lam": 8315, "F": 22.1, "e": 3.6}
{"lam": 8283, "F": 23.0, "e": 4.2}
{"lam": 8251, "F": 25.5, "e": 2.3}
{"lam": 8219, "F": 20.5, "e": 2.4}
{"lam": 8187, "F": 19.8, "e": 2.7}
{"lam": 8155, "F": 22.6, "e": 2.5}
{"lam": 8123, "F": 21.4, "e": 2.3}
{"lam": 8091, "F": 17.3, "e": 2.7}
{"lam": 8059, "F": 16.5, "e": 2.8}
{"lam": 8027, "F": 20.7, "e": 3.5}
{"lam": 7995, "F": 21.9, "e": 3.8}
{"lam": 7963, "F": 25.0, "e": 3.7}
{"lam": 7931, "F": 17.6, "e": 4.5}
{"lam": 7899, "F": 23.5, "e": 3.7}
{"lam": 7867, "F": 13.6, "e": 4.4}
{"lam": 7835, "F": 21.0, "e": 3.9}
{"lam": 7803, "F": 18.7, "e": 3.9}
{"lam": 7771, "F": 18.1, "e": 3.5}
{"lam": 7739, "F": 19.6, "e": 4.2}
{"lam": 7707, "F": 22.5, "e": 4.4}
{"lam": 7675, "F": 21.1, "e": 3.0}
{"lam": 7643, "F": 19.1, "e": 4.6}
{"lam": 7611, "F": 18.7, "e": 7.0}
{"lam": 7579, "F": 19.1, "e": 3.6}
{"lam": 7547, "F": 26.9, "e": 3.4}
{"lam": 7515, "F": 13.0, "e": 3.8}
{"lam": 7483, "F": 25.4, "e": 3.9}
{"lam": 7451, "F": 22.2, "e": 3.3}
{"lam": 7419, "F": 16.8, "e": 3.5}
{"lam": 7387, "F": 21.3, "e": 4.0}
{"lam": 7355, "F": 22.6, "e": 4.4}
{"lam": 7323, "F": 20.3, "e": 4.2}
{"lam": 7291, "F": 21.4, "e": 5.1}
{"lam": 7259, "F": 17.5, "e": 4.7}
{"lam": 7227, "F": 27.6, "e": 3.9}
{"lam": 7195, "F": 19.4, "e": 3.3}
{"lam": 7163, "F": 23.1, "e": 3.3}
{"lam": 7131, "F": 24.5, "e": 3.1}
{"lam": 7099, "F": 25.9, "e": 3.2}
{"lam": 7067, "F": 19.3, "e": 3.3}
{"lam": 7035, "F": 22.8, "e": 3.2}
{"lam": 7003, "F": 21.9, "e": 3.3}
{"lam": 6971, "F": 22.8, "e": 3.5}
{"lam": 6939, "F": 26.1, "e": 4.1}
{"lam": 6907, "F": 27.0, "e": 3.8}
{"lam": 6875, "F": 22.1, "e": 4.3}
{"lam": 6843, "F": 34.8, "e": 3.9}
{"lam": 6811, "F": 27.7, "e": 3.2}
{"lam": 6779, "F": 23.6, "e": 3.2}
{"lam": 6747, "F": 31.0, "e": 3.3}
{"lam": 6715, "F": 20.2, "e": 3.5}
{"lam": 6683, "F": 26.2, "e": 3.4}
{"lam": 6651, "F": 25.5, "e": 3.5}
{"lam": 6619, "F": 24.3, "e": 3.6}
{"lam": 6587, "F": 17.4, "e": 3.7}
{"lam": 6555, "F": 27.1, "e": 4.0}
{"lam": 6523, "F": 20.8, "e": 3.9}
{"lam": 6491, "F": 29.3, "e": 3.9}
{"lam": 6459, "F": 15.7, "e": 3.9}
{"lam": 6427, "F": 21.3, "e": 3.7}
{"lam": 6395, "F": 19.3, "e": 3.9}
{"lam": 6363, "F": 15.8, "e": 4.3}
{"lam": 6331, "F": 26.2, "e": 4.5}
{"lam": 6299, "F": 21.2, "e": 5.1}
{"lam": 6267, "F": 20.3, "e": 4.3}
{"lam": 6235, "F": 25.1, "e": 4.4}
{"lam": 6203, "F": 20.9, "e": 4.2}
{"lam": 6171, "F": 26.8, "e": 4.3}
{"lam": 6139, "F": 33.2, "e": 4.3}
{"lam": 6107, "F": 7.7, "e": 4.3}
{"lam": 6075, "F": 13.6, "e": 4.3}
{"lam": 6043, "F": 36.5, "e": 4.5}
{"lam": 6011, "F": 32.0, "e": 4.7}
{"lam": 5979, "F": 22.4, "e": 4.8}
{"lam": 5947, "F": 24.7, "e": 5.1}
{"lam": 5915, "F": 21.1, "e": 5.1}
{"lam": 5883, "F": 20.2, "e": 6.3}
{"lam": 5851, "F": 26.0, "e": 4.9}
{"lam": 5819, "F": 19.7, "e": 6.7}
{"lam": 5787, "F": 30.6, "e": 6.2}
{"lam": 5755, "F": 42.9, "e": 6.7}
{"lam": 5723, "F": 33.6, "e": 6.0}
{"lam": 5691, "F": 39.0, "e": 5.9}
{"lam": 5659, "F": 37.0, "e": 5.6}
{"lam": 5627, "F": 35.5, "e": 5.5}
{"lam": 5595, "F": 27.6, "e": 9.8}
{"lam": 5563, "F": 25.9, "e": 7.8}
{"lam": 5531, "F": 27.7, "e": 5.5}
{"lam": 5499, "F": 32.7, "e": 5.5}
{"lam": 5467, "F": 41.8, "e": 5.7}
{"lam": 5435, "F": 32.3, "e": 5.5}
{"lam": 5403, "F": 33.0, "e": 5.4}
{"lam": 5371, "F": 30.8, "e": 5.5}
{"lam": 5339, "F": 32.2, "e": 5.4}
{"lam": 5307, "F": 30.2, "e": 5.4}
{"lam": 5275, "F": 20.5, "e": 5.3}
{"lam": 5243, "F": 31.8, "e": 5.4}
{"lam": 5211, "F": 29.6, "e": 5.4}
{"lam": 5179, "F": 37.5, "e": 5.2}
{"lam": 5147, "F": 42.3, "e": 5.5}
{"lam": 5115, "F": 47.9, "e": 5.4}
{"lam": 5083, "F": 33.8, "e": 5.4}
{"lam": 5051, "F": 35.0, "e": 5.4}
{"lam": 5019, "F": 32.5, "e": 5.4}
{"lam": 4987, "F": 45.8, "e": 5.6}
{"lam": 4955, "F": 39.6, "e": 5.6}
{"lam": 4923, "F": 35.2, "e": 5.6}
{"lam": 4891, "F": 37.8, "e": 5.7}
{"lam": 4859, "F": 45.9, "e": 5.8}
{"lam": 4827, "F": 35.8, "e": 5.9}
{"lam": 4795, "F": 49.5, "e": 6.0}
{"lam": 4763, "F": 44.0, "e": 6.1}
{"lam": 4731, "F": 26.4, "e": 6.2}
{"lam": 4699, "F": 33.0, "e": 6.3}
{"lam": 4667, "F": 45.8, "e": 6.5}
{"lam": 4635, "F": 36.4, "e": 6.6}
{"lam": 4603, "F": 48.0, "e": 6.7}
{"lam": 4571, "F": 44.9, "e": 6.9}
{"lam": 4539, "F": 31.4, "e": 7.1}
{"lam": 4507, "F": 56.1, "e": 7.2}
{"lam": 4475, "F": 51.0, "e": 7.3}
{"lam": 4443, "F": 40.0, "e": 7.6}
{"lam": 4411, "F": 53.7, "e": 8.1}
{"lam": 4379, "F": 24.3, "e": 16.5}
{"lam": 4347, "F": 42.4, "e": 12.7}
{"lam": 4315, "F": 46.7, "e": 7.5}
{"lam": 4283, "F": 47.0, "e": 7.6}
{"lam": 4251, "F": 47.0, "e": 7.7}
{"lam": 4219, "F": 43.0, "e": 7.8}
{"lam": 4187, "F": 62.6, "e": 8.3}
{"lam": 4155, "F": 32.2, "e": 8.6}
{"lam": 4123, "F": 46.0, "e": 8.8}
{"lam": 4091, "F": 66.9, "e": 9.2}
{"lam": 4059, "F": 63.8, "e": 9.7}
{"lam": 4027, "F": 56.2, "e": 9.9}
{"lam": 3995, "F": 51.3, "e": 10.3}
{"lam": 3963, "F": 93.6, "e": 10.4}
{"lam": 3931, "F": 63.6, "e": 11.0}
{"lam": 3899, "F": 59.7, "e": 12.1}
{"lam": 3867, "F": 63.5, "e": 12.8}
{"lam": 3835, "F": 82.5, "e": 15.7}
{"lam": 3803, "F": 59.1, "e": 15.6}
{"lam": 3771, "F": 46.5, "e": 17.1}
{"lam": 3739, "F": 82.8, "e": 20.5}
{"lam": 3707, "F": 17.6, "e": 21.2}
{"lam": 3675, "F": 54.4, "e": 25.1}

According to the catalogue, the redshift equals 1.35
